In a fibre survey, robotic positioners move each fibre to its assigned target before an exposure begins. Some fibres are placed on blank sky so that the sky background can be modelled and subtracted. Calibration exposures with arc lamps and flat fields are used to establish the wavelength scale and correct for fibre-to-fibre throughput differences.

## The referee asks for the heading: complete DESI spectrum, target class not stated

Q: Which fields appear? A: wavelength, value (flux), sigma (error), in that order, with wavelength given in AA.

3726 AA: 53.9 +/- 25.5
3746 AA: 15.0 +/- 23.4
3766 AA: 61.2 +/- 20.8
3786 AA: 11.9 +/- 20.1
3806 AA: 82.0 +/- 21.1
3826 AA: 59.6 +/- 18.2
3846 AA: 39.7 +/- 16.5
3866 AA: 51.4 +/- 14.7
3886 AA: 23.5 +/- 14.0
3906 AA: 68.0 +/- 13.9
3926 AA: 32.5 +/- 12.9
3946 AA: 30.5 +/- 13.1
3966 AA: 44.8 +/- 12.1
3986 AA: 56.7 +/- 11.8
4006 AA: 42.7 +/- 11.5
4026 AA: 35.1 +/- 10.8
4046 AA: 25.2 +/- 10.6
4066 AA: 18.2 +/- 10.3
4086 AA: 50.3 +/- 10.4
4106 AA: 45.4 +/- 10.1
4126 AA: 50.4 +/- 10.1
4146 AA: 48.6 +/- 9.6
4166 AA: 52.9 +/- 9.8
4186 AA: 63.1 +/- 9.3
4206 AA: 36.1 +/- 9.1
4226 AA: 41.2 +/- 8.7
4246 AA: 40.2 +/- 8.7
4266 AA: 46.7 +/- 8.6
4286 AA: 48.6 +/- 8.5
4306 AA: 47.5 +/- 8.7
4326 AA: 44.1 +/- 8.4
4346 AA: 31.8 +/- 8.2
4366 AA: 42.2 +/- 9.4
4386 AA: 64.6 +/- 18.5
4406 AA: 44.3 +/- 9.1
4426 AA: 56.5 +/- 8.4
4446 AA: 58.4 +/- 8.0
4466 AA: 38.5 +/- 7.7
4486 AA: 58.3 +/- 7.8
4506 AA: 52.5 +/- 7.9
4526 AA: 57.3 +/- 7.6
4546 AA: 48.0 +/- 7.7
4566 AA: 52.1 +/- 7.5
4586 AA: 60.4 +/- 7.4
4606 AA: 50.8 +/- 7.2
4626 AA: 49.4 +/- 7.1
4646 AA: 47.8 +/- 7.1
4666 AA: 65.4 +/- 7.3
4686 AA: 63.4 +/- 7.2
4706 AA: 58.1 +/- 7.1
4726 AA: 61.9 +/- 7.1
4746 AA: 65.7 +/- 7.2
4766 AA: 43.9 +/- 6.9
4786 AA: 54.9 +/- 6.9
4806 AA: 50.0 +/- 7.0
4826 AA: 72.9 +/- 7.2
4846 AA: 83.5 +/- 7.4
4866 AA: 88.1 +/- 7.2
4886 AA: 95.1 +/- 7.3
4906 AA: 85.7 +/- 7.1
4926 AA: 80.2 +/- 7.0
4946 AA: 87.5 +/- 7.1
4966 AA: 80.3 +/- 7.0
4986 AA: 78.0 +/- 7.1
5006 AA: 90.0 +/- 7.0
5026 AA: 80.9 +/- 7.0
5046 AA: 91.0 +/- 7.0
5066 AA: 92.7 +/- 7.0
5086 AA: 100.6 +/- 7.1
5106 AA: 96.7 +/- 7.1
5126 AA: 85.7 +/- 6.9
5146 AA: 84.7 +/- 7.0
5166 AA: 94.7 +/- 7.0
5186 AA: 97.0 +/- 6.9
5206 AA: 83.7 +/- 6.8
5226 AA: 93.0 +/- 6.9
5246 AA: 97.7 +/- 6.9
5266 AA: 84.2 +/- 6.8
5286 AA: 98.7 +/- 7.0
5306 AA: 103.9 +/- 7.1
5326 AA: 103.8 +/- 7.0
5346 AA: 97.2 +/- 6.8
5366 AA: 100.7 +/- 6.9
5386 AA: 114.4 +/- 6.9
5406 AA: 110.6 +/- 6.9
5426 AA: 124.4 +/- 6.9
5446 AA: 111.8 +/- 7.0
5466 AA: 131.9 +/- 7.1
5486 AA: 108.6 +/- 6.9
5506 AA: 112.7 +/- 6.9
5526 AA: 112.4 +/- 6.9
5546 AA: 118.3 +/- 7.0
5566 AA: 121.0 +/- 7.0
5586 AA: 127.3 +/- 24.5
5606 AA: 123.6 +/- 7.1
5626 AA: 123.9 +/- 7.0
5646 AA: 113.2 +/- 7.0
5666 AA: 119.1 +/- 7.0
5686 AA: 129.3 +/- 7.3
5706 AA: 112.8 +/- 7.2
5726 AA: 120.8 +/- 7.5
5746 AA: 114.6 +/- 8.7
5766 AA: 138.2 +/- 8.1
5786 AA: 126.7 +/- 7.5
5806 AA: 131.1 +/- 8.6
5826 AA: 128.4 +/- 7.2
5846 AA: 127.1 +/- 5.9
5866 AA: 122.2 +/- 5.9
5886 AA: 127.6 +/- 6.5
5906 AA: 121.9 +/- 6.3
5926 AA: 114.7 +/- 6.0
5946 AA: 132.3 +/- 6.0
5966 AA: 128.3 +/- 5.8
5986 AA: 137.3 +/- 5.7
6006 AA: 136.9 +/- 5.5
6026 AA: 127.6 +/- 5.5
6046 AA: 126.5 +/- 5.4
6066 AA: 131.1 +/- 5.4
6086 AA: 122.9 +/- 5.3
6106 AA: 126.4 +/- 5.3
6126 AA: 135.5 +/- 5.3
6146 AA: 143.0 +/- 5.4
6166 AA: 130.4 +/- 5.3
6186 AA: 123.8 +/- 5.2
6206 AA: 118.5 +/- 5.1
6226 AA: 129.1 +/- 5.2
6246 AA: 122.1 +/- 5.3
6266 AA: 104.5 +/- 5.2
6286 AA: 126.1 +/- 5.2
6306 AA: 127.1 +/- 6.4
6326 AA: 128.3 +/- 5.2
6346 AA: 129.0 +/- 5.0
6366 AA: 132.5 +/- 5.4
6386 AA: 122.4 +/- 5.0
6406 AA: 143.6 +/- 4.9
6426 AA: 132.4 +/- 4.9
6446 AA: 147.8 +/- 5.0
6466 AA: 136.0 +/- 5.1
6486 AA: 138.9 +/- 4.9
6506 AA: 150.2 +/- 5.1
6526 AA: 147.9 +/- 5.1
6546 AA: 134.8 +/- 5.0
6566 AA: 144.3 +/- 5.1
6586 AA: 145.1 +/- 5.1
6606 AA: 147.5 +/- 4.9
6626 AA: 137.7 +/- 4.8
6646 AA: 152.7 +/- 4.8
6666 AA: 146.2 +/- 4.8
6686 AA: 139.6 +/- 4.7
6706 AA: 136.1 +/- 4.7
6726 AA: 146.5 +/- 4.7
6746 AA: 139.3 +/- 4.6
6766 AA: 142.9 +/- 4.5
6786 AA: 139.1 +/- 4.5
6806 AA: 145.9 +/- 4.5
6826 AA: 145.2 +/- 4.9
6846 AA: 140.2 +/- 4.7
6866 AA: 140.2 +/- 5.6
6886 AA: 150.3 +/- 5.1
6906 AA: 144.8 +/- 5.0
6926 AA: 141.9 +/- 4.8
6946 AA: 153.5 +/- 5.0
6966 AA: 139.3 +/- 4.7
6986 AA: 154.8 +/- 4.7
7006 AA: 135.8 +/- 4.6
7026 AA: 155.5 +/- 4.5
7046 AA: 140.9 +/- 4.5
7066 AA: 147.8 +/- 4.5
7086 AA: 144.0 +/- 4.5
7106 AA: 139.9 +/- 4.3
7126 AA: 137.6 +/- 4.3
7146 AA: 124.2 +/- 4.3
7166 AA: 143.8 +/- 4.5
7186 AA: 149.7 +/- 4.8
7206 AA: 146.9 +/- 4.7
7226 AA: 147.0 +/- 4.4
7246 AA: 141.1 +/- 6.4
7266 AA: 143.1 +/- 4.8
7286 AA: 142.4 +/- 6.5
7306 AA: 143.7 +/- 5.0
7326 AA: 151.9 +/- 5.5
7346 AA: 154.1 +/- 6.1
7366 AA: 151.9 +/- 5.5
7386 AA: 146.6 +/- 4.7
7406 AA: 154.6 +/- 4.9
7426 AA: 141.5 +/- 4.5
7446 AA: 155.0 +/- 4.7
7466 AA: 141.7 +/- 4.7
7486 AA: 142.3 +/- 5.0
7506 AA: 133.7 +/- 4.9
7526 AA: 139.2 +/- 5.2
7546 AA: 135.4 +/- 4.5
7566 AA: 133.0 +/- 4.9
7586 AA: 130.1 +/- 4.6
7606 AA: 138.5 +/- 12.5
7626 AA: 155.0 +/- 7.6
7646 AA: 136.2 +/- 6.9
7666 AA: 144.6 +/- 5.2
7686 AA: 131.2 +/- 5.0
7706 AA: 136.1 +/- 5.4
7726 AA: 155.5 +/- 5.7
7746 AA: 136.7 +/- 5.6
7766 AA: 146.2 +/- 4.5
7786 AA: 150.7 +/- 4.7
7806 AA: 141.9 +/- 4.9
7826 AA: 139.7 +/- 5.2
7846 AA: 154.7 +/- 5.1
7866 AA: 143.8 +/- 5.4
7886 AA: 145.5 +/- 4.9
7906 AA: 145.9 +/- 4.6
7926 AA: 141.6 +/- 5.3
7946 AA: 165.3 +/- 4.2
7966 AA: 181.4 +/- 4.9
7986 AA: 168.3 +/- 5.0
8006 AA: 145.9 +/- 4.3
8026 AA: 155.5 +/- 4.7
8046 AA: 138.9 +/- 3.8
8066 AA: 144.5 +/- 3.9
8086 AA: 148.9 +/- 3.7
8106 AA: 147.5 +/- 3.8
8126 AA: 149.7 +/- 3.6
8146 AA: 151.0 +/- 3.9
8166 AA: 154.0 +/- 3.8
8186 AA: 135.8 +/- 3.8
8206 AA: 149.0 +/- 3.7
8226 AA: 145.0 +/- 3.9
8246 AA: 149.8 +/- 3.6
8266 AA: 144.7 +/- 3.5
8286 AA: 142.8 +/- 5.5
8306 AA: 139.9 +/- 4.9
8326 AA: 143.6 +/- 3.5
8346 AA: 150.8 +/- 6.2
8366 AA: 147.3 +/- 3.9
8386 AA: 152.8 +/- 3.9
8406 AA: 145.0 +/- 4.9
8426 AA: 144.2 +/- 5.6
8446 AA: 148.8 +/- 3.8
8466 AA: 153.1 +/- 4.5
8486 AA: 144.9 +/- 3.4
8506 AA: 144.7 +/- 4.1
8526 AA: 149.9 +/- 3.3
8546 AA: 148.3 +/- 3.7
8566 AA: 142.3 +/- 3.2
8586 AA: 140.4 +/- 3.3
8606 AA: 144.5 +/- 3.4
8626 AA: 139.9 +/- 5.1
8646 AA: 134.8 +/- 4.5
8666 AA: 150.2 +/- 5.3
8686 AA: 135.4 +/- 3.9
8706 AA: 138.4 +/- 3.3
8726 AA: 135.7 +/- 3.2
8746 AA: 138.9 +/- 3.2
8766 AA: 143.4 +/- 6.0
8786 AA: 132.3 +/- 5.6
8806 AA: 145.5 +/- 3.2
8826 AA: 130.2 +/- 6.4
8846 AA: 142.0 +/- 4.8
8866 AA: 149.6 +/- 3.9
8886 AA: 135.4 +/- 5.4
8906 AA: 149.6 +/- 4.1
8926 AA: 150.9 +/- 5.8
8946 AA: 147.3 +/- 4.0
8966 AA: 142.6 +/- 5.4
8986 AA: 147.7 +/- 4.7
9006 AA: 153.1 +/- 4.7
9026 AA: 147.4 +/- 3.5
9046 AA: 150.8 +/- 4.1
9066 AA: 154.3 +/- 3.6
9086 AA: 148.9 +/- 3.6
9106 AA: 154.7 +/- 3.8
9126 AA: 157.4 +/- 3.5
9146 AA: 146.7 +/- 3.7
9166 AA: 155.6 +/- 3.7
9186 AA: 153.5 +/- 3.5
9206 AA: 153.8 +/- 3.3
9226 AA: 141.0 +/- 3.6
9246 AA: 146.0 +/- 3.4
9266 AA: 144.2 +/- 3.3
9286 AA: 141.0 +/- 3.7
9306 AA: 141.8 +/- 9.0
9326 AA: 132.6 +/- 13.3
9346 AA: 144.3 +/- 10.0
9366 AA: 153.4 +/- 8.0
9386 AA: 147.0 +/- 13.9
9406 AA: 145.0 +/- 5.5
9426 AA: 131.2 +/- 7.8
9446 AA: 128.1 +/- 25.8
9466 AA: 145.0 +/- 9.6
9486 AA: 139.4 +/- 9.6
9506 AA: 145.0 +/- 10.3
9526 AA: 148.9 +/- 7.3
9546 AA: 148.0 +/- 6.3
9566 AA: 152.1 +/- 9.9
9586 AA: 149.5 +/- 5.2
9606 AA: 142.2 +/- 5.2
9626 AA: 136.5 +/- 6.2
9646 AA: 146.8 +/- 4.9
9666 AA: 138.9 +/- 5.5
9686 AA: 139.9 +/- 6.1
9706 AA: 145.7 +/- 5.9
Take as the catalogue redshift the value 0.21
